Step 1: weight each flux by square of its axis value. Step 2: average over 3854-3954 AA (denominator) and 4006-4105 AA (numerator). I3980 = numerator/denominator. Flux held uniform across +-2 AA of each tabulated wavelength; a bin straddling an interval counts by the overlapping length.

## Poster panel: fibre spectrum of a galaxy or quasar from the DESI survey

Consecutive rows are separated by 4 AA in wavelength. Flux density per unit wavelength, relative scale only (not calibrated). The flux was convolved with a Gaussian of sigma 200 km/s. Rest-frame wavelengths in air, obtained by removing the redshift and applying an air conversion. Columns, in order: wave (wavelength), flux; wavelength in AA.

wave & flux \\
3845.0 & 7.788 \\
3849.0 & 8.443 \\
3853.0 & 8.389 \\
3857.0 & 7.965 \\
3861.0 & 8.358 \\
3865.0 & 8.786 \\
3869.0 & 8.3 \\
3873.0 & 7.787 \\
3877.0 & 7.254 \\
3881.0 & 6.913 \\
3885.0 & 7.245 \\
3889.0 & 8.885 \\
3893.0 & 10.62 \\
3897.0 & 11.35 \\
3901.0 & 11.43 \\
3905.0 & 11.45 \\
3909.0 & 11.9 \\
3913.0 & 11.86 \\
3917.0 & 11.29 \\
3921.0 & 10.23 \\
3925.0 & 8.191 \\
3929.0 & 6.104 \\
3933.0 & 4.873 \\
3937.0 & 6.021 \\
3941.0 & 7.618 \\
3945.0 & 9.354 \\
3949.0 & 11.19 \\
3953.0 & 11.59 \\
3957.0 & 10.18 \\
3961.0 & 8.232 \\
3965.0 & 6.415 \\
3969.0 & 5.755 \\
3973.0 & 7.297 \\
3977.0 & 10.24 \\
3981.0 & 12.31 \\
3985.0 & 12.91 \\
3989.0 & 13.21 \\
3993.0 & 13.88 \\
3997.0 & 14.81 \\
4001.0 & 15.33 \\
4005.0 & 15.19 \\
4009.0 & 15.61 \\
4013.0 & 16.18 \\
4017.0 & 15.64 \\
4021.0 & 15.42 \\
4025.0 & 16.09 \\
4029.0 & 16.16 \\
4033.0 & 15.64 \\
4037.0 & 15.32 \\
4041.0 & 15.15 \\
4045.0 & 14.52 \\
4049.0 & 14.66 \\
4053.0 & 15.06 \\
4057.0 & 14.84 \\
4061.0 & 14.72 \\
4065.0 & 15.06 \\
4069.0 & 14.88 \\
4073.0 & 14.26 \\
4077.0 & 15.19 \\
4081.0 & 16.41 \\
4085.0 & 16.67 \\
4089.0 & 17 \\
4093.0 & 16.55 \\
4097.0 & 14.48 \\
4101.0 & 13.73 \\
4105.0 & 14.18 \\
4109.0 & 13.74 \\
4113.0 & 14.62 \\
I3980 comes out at 1.8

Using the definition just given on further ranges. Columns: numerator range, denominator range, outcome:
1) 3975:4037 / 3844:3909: 1.75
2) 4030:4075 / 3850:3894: 2.00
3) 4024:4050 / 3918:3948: 2.09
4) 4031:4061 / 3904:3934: 1.67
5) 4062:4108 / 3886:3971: 1.79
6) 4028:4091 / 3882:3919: 1.57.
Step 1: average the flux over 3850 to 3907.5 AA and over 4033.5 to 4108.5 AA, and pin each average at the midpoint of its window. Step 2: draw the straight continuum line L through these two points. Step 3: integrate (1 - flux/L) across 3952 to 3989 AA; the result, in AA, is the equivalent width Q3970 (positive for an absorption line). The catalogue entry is 7.25 AA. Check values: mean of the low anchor 8.93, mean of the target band 9.58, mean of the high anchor 15.1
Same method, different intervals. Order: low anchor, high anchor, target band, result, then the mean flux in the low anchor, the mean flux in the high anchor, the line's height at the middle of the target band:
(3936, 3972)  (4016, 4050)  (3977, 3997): -2.71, 8.52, 15.4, 11.4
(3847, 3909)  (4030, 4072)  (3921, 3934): 4.34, 8.98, 15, 10.7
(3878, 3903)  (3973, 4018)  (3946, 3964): 2.99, 9.32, 13.8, 12.1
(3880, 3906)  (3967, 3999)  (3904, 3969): 8.92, 9.74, 11.3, 10.5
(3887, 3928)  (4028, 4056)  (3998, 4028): -3.05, 10.6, 15.2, 14.2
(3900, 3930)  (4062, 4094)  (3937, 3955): 3.05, 10.4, 15.7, 11.4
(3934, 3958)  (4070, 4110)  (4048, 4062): -1.10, 9.1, 15.2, 13.8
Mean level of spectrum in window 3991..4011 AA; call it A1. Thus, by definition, 15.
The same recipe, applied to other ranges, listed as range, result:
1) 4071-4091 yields 15.9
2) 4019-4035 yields 15.8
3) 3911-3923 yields 11.1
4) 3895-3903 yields 11.4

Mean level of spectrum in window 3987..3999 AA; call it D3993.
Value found 14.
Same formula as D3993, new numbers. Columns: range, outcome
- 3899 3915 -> 11.7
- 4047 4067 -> 14.9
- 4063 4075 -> 14.7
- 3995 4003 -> 15.1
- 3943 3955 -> 10.7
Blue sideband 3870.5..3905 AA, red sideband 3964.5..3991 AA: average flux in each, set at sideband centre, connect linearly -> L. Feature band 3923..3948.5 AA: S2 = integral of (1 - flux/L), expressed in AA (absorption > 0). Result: 6.1 AA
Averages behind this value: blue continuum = 9.07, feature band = 7.27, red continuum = 9.92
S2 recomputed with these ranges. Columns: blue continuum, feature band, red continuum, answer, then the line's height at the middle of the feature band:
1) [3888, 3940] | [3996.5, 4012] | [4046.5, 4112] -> -3.4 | 12.6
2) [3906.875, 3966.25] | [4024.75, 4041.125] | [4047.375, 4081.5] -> -2.7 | 13.5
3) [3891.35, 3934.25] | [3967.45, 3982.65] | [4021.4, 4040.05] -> 4.8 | 13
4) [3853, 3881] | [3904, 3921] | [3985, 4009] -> -2.0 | 10.3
